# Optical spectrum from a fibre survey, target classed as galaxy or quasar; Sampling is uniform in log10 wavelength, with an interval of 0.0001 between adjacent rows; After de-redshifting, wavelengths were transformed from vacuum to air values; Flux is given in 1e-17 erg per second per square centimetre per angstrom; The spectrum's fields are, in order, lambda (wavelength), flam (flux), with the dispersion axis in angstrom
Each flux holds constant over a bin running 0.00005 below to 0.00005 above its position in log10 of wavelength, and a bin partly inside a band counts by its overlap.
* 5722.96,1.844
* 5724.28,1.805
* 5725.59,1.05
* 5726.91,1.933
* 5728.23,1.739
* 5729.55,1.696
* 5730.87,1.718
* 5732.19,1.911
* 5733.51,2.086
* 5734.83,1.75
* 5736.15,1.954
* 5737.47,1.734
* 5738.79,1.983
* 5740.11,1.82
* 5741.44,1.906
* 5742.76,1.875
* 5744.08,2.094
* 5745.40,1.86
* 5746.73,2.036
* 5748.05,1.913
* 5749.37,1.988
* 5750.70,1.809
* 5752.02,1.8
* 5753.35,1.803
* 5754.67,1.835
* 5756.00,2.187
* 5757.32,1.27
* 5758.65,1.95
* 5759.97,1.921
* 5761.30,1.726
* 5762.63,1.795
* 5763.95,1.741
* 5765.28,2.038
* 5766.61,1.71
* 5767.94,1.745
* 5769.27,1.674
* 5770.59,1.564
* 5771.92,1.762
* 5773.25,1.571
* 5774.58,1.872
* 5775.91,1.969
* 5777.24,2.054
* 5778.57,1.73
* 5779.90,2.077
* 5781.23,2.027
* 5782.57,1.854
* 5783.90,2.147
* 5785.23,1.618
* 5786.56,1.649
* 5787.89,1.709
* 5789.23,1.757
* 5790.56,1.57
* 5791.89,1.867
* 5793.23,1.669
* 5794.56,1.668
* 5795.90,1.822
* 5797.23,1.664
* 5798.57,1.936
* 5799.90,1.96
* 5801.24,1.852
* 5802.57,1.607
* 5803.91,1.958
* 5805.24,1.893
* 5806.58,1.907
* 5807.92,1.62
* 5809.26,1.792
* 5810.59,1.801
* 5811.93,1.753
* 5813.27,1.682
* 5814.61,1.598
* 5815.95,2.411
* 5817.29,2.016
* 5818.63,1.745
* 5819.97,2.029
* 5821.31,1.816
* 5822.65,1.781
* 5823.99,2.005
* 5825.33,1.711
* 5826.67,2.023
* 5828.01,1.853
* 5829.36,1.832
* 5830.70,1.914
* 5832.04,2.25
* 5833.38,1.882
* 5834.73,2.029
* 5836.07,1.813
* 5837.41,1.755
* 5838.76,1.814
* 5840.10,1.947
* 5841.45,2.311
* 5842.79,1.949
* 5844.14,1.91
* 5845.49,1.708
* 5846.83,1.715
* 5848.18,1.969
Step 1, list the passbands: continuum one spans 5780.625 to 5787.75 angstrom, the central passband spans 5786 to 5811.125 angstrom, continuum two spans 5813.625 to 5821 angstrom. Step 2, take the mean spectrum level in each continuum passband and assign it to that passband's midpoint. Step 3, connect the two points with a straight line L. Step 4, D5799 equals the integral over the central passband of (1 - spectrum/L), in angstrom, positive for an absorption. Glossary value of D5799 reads 1.5 angstrom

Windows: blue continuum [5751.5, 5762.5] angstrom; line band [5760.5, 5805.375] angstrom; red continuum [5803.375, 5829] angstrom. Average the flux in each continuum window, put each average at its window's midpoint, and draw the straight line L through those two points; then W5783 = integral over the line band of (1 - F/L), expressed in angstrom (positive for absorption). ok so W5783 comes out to 0.78 angstrom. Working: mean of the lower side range 1.81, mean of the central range 1.8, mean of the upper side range 1.86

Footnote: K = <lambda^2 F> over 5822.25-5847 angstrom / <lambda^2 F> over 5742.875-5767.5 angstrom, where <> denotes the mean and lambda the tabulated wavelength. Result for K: 1.1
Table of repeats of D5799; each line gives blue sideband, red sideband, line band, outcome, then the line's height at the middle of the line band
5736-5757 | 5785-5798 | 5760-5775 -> 0.5 angstrom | 1.81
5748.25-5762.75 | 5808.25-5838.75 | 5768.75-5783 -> 0.1 angstrom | 1.85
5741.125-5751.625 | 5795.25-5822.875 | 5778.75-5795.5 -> 0.7 angstrom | 1.87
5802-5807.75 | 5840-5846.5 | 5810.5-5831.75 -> 0.0 angstrom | 1.88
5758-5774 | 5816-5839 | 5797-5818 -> 0.2 angstrom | 1.87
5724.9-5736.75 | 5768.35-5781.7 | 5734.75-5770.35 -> -1.1 angstrom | 1.79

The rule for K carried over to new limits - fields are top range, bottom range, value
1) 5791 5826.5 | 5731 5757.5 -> 0.99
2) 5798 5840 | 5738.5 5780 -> 1.04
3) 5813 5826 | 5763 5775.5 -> 1.10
